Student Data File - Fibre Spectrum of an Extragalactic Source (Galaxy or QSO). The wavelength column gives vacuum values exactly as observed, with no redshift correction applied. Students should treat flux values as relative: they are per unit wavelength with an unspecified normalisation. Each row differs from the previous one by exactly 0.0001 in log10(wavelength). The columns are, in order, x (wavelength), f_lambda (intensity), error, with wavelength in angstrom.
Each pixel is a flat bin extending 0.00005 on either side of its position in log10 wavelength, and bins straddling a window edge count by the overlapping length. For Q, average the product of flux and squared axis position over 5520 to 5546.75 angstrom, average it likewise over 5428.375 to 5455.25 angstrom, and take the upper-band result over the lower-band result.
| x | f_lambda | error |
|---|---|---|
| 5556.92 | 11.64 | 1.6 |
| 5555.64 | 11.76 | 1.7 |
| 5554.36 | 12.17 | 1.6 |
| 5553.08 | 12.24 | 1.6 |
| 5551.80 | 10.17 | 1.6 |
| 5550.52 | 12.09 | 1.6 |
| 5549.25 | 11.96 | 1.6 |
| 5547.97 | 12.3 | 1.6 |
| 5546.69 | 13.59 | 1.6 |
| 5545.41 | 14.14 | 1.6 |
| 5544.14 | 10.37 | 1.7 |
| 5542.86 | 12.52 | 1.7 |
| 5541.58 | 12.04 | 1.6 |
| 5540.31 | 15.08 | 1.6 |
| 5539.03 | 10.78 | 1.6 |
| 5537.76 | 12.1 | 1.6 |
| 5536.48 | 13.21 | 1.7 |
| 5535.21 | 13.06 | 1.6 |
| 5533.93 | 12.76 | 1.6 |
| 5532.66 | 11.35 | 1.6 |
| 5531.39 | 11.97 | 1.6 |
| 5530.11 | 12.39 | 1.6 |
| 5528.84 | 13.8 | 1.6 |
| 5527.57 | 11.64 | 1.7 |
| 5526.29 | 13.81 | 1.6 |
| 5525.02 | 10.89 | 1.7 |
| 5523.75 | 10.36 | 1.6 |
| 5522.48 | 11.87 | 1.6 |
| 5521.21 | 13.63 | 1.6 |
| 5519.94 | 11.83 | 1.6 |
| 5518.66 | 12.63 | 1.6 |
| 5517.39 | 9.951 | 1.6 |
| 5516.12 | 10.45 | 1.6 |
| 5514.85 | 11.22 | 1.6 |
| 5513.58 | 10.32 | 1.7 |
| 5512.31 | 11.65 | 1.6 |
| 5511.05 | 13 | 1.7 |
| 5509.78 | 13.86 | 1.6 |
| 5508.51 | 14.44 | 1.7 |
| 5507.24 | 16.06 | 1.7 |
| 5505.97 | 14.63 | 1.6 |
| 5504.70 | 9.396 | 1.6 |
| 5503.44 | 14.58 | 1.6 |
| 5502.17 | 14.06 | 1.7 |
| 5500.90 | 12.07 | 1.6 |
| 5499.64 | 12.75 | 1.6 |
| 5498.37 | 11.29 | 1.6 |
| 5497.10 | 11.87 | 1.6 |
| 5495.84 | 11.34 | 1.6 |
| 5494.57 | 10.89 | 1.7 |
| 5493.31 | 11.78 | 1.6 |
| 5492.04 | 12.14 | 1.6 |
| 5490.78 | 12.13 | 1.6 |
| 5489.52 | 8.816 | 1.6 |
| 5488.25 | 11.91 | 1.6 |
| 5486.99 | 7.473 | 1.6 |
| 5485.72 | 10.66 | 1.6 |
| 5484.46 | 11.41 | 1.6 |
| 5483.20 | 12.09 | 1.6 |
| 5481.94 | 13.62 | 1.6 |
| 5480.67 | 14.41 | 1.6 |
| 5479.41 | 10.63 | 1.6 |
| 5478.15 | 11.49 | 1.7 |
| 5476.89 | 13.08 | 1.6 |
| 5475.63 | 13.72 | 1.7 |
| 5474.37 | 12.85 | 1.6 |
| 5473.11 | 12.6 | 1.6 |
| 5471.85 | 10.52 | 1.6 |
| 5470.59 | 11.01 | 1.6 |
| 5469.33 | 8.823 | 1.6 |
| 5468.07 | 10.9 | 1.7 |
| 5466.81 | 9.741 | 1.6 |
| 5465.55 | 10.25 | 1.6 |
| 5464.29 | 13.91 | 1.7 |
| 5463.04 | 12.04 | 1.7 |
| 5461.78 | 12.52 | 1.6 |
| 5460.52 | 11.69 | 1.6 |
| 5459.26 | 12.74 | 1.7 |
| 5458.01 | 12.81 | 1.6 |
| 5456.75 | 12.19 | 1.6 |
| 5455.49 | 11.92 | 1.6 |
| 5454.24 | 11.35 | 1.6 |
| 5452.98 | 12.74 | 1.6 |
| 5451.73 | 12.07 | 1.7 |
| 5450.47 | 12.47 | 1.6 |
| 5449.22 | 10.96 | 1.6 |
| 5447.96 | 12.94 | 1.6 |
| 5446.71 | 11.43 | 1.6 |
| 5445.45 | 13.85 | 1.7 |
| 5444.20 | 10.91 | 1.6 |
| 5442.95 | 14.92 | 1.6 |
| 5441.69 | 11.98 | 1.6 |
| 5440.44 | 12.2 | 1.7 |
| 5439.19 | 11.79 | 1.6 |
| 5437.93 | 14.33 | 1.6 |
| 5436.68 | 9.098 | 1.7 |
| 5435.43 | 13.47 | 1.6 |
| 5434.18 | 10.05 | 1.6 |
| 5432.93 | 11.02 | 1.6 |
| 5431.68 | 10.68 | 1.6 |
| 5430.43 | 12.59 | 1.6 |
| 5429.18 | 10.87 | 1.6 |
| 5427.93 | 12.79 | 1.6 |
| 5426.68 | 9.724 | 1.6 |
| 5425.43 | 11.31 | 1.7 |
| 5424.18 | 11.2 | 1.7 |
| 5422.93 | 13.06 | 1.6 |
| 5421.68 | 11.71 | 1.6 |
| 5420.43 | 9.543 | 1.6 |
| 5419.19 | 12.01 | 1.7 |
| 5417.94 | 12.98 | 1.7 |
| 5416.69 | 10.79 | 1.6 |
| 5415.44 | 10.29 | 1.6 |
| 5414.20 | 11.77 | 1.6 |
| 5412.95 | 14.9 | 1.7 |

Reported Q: 1.1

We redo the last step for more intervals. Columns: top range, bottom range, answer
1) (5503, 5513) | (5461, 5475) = 1.20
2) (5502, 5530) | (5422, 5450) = 1.08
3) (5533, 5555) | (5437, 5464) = 1.04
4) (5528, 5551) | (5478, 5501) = 1.11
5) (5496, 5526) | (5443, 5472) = 1.06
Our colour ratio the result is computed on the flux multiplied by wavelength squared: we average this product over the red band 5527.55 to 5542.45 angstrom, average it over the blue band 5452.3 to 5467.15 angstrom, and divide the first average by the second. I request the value 1.1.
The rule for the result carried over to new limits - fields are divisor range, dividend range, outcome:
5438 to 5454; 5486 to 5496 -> 0.88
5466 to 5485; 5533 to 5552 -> 1.08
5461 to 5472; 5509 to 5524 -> 1.08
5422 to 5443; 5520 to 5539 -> 1.08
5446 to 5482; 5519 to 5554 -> 1.06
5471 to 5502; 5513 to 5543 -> 1.04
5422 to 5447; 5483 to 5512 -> 1.04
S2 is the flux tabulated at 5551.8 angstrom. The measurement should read 10.17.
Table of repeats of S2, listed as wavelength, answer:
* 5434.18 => 10.05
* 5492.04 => 12.14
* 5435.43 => 13.47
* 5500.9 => 12.07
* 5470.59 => 11.01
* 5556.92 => 11.64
